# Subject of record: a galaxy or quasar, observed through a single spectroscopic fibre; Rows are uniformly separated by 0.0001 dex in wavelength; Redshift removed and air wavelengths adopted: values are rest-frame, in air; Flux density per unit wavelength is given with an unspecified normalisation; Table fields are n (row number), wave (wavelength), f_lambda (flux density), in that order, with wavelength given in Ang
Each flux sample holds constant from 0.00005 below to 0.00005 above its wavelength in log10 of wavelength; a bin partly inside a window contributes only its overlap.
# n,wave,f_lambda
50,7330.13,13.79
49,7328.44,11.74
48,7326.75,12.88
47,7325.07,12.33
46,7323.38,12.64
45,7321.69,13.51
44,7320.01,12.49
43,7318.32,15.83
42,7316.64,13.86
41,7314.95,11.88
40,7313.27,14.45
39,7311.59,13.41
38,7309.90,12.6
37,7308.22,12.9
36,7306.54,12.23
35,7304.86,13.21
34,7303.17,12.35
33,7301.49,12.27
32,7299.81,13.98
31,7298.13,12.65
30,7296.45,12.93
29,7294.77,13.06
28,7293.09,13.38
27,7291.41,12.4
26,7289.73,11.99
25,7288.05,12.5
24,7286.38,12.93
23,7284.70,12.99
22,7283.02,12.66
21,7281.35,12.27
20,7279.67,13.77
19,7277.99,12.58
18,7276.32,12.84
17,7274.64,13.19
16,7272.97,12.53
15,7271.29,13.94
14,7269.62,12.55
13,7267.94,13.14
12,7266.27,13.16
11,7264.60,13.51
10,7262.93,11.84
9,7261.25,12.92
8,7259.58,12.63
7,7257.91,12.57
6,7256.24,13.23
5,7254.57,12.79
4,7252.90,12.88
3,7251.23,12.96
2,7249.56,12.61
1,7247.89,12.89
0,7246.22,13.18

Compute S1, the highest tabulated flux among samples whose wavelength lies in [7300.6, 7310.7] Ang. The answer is 13.21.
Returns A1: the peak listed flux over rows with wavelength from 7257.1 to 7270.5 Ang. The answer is 13.51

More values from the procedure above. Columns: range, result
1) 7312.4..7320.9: 15.83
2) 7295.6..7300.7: 13.98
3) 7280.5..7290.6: 12.99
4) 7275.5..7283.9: 13.77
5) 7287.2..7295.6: 13.38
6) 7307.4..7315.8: 14.45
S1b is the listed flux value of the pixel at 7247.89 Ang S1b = 12.89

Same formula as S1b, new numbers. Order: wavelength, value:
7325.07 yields 12.33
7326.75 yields 12.88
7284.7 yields 12.99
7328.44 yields 11.74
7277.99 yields 12.58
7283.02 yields 12.66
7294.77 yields 13.06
